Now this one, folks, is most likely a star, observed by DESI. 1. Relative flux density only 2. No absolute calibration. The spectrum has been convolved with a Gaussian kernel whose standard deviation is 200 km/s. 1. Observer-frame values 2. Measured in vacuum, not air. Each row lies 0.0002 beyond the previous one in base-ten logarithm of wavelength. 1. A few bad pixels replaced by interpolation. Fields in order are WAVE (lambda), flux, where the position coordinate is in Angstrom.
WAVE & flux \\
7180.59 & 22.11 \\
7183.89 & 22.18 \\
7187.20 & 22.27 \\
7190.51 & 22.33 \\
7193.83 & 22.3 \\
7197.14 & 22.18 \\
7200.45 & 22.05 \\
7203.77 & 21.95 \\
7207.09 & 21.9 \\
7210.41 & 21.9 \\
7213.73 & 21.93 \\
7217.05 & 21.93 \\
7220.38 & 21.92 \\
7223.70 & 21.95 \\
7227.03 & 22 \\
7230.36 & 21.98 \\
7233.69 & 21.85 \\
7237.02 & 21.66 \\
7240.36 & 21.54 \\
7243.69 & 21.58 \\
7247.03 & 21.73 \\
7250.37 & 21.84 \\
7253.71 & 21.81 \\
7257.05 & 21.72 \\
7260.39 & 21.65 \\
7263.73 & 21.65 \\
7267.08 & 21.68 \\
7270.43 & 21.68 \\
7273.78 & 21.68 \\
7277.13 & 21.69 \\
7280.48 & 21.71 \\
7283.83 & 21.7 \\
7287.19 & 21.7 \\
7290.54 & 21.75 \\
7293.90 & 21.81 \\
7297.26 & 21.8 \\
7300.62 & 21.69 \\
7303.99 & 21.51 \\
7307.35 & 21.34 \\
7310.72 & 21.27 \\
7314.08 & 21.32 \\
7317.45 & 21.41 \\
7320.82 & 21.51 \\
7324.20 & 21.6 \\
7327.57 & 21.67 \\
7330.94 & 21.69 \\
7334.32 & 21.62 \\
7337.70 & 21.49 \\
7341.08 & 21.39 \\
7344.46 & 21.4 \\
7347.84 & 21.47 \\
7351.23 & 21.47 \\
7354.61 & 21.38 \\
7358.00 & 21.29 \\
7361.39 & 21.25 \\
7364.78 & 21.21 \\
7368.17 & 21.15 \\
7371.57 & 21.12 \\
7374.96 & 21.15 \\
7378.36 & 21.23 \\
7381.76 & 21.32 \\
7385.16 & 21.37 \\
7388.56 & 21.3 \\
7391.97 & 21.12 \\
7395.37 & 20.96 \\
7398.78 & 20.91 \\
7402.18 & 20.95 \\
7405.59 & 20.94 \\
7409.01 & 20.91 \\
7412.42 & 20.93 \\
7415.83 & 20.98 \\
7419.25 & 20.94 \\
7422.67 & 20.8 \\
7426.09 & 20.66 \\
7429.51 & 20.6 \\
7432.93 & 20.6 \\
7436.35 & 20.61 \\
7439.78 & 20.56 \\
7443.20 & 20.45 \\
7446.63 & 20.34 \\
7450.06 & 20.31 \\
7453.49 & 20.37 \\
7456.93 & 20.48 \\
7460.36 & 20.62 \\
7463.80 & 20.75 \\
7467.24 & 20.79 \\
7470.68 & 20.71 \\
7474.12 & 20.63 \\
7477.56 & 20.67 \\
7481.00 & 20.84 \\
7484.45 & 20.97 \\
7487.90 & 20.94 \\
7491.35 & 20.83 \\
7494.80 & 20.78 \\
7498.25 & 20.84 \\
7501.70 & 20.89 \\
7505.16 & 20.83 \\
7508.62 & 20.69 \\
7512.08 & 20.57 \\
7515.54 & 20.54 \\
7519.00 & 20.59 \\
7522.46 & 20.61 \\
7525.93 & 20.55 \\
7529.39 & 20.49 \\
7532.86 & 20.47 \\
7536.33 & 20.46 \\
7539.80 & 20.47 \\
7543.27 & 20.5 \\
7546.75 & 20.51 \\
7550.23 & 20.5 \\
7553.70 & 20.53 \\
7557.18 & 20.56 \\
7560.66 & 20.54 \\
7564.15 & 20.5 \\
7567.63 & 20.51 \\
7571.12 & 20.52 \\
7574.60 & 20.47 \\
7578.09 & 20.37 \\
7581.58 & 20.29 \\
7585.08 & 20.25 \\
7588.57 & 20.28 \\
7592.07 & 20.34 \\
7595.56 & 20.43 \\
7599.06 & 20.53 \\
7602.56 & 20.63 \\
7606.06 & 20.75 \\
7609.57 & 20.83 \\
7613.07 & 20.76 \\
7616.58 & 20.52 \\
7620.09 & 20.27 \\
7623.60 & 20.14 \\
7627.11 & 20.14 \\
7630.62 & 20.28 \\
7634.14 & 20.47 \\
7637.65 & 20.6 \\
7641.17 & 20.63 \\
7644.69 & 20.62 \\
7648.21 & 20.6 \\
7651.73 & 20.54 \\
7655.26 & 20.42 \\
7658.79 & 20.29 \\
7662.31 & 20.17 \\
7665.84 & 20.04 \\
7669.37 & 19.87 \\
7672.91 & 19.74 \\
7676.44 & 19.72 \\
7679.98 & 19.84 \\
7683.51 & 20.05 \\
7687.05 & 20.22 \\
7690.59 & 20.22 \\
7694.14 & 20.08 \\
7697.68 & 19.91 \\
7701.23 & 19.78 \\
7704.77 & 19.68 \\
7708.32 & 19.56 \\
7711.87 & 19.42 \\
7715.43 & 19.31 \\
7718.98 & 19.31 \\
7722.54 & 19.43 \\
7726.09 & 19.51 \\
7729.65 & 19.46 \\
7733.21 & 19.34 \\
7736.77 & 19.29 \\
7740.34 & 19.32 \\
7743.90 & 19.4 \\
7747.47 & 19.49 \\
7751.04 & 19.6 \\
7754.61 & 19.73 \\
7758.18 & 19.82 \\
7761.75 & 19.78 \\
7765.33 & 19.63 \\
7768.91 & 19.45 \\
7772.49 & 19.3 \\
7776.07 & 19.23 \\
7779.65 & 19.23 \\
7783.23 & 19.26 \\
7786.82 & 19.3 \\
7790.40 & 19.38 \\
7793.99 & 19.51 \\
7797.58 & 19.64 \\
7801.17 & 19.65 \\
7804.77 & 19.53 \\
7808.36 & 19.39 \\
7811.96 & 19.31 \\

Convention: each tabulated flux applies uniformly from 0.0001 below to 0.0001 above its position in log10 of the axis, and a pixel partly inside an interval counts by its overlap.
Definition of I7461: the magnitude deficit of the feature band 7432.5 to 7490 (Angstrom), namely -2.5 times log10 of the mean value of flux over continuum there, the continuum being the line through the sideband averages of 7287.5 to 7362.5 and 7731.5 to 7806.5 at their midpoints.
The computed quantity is 0.01 mag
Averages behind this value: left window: 21.5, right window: 19.5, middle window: 20.6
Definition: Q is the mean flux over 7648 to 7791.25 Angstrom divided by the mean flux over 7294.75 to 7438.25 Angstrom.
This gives 0.9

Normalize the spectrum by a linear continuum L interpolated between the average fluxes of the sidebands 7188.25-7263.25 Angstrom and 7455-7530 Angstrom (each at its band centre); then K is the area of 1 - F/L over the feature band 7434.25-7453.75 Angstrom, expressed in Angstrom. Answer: 0.4 Angstrom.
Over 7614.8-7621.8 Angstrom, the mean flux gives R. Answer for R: 20.4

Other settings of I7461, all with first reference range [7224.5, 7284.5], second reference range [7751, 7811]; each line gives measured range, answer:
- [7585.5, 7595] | 0.00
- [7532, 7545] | 0.00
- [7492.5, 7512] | -0.01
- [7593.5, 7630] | -0.02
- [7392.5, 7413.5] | 0.01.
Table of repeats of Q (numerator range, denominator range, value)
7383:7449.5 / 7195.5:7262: 0.95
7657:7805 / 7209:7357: 0.91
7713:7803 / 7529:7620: 0.95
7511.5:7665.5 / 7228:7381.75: 0.95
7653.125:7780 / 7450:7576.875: 0.95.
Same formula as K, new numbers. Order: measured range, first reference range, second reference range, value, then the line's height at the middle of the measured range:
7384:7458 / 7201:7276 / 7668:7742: 0.7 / 21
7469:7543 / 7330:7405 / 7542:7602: 0.1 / 20.7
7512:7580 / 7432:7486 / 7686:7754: -0.8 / 20.3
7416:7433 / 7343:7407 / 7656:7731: 0.2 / 21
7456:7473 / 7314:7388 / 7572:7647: 0.2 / 21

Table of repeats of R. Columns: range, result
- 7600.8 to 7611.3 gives 20.7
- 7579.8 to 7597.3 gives 20.3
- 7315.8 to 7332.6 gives 21.6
